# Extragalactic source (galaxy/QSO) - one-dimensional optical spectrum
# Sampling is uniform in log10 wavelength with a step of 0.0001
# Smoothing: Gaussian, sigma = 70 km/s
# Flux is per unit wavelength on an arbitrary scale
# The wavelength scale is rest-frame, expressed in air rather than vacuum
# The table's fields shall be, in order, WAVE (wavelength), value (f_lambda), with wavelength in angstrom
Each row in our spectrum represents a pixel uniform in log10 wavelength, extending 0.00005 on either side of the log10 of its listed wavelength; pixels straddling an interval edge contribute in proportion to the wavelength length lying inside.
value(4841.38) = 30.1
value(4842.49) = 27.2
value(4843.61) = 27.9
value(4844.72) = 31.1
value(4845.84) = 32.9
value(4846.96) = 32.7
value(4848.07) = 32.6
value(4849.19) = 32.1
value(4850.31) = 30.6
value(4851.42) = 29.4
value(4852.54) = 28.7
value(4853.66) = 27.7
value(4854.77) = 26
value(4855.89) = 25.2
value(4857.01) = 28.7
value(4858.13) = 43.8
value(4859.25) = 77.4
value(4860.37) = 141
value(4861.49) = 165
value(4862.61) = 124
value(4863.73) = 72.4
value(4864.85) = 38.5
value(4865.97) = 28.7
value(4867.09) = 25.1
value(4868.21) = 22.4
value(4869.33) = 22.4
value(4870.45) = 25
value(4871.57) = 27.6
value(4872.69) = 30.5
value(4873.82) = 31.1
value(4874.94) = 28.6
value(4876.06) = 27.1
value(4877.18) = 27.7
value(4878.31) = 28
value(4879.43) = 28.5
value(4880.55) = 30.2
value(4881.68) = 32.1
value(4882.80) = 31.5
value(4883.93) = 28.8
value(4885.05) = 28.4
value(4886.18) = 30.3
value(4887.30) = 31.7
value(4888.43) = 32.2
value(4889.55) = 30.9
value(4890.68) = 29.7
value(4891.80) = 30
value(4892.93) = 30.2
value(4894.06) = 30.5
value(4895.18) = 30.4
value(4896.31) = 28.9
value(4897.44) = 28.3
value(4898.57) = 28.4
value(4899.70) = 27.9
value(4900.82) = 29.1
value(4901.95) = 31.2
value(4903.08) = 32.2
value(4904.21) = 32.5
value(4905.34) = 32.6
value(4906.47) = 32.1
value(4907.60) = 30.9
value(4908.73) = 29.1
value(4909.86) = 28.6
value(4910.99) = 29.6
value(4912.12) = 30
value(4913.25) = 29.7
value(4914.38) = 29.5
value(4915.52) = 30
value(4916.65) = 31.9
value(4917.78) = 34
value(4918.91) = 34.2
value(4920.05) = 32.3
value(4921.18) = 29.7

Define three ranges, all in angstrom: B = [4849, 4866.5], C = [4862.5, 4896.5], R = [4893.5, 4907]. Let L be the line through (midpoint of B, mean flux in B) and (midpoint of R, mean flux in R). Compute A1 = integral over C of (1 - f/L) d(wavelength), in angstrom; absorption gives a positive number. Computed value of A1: 8.71 angstrom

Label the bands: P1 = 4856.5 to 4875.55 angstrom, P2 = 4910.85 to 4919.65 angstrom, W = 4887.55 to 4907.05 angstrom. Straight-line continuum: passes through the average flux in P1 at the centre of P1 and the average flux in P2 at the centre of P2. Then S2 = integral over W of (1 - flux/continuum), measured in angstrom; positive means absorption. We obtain 4.5 angstrom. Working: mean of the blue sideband 54.8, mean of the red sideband 31.2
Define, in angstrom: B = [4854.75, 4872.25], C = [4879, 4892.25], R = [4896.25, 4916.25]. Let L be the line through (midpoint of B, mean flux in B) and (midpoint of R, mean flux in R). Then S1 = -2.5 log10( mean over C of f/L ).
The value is 0.37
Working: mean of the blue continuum 56.6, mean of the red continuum 30.1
